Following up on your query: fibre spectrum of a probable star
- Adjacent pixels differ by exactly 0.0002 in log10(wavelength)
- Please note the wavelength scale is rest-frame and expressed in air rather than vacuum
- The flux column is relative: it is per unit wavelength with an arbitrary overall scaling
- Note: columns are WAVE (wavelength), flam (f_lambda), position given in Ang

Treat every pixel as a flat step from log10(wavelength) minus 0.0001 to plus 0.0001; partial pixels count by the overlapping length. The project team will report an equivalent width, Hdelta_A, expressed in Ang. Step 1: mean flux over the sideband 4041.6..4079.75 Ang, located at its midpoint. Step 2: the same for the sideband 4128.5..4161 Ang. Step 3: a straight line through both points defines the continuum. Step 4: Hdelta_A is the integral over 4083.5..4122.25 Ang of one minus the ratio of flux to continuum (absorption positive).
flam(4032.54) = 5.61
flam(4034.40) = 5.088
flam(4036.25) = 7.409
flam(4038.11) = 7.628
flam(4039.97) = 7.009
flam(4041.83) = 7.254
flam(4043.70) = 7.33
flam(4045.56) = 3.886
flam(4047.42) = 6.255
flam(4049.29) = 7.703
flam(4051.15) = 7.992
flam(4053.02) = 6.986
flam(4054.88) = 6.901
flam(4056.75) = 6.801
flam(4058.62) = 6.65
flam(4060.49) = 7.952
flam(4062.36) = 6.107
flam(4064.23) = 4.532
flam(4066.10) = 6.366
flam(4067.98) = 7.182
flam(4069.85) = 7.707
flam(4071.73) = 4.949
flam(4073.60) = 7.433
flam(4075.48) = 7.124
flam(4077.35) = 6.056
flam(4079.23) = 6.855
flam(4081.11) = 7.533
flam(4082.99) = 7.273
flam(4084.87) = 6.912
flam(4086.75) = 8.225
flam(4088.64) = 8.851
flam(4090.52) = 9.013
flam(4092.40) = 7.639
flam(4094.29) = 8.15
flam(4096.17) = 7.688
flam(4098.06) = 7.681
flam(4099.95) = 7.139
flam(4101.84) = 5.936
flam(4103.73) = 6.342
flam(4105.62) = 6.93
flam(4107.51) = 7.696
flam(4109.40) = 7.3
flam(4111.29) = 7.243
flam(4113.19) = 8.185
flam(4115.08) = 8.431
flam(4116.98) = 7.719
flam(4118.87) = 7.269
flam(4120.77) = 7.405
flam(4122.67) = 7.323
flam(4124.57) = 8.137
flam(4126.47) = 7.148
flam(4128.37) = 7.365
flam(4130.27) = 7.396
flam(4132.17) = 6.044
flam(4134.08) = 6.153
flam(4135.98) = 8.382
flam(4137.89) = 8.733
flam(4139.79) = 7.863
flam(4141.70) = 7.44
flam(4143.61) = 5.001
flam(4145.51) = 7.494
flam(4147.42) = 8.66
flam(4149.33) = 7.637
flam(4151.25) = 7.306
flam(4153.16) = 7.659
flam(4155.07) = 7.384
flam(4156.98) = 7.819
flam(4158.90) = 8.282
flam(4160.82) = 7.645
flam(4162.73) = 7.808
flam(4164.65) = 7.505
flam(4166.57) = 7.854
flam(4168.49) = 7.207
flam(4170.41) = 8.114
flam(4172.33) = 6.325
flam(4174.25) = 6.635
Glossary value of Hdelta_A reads -2.9 Ang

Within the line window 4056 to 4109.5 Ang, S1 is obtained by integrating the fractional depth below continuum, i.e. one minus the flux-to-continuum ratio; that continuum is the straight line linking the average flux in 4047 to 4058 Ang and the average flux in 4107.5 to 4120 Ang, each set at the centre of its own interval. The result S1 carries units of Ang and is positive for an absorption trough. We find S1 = 2.2 Ang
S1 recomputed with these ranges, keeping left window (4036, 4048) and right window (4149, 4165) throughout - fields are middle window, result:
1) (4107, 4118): -0.7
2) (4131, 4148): 0.5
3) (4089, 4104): -0.9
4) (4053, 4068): 0.6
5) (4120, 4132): 0.0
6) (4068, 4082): 0.2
